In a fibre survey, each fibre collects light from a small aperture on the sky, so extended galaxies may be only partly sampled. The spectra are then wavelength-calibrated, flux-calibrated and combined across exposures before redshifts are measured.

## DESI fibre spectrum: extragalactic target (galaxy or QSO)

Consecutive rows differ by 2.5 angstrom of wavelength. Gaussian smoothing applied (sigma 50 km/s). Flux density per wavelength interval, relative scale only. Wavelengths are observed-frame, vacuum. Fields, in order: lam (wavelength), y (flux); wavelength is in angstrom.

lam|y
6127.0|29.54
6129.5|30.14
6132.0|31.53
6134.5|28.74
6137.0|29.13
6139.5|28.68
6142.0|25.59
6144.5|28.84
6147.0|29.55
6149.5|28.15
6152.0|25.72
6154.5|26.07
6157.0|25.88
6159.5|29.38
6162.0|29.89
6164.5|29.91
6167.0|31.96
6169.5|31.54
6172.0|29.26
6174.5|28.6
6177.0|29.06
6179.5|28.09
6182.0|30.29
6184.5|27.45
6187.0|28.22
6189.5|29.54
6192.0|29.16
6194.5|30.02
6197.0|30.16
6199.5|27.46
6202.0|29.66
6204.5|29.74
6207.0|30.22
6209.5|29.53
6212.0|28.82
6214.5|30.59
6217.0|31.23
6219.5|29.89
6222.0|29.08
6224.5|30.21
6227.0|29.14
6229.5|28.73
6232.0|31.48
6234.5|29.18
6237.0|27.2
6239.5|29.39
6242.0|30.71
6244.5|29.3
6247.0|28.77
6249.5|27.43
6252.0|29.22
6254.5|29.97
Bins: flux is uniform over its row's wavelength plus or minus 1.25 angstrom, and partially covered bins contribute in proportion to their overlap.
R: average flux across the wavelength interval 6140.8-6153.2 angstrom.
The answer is 27.6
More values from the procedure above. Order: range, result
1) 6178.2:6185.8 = 28.6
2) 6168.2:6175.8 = 29.8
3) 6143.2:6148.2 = 29.2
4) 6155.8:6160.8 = 27.7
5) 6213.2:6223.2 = 30.2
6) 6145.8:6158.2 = 27.1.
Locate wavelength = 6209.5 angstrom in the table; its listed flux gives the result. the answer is 29.53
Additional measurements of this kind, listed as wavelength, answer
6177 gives 29.06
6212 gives 28.82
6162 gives 29.89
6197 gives 30.16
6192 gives 29.16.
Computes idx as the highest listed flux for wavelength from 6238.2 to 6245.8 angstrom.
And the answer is 30.71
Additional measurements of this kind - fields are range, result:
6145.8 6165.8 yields 29.91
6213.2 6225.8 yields 31.23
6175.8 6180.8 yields 29.06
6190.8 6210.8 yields 30.22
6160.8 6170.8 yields 31.96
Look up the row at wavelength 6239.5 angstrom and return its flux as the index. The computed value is 29.39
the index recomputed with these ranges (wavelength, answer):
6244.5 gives 29.3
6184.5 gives 27.45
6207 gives 30.22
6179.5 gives 28.09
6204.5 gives 29.74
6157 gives 25.88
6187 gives 28.22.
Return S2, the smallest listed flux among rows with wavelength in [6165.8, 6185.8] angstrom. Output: 27.45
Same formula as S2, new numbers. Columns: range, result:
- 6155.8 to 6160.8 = 25.88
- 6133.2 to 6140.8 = 28.68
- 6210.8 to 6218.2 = 28.82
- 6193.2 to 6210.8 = 27.46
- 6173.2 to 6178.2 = 28.6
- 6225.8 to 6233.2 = 28.73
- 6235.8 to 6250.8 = 27.2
